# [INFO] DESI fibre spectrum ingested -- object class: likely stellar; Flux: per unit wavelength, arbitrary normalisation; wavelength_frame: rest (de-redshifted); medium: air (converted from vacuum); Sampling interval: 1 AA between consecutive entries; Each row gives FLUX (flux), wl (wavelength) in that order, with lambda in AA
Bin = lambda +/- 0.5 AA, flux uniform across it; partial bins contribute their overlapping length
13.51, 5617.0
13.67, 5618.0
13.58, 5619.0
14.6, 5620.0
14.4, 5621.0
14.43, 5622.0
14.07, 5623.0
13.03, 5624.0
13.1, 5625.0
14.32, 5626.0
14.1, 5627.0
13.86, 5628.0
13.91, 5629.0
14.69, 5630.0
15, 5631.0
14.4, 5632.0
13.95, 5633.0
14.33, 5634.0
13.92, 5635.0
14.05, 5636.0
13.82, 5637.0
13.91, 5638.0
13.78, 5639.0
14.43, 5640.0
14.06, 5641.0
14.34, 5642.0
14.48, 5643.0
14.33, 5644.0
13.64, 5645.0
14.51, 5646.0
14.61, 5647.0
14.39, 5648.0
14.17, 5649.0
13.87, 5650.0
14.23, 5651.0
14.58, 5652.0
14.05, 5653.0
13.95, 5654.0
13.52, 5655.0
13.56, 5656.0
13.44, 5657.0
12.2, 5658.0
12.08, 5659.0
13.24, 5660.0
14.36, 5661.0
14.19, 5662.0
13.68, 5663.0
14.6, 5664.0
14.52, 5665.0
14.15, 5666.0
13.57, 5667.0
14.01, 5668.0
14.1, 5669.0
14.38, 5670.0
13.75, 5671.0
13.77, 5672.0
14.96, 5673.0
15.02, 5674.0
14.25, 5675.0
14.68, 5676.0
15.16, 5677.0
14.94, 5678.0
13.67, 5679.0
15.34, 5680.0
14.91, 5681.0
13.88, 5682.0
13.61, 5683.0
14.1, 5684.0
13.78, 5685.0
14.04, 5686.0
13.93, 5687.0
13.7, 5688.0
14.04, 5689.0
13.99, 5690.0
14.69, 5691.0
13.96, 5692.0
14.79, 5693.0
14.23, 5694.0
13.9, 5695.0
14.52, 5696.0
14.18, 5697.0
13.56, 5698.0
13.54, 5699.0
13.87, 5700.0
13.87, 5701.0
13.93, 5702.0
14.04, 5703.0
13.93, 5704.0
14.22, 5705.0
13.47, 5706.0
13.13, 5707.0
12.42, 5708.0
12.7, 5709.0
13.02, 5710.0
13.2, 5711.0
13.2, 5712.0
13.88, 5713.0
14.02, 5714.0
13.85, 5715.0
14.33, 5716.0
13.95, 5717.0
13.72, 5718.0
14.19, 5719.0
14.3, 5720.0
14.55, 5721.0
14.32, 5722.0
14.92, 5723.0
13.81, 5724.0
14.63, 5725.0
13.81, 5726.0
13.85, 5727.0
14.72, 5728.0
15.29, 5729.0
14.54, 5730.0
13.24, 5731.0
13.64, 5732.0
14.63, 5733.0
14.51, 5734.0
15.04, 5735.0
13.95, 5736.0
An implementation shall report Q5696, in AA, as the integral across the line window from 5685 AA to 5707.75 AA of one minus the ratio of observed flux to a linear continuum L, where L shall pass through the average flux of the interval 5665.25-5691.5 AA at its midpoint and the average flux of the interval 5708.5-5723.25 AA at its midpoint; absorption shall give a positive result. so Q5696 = 0.2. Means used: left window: 14.2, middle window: 14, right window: 13.9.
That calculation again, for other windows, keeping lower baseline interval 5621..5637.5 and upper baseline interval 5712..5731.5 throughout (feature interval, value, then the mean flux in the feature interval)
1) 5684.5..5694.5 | 0.0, 14.1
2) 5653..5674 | 0.4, 13.8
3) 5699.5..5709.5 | 0.4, 13.6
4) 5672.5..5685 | -0.3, 14.5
